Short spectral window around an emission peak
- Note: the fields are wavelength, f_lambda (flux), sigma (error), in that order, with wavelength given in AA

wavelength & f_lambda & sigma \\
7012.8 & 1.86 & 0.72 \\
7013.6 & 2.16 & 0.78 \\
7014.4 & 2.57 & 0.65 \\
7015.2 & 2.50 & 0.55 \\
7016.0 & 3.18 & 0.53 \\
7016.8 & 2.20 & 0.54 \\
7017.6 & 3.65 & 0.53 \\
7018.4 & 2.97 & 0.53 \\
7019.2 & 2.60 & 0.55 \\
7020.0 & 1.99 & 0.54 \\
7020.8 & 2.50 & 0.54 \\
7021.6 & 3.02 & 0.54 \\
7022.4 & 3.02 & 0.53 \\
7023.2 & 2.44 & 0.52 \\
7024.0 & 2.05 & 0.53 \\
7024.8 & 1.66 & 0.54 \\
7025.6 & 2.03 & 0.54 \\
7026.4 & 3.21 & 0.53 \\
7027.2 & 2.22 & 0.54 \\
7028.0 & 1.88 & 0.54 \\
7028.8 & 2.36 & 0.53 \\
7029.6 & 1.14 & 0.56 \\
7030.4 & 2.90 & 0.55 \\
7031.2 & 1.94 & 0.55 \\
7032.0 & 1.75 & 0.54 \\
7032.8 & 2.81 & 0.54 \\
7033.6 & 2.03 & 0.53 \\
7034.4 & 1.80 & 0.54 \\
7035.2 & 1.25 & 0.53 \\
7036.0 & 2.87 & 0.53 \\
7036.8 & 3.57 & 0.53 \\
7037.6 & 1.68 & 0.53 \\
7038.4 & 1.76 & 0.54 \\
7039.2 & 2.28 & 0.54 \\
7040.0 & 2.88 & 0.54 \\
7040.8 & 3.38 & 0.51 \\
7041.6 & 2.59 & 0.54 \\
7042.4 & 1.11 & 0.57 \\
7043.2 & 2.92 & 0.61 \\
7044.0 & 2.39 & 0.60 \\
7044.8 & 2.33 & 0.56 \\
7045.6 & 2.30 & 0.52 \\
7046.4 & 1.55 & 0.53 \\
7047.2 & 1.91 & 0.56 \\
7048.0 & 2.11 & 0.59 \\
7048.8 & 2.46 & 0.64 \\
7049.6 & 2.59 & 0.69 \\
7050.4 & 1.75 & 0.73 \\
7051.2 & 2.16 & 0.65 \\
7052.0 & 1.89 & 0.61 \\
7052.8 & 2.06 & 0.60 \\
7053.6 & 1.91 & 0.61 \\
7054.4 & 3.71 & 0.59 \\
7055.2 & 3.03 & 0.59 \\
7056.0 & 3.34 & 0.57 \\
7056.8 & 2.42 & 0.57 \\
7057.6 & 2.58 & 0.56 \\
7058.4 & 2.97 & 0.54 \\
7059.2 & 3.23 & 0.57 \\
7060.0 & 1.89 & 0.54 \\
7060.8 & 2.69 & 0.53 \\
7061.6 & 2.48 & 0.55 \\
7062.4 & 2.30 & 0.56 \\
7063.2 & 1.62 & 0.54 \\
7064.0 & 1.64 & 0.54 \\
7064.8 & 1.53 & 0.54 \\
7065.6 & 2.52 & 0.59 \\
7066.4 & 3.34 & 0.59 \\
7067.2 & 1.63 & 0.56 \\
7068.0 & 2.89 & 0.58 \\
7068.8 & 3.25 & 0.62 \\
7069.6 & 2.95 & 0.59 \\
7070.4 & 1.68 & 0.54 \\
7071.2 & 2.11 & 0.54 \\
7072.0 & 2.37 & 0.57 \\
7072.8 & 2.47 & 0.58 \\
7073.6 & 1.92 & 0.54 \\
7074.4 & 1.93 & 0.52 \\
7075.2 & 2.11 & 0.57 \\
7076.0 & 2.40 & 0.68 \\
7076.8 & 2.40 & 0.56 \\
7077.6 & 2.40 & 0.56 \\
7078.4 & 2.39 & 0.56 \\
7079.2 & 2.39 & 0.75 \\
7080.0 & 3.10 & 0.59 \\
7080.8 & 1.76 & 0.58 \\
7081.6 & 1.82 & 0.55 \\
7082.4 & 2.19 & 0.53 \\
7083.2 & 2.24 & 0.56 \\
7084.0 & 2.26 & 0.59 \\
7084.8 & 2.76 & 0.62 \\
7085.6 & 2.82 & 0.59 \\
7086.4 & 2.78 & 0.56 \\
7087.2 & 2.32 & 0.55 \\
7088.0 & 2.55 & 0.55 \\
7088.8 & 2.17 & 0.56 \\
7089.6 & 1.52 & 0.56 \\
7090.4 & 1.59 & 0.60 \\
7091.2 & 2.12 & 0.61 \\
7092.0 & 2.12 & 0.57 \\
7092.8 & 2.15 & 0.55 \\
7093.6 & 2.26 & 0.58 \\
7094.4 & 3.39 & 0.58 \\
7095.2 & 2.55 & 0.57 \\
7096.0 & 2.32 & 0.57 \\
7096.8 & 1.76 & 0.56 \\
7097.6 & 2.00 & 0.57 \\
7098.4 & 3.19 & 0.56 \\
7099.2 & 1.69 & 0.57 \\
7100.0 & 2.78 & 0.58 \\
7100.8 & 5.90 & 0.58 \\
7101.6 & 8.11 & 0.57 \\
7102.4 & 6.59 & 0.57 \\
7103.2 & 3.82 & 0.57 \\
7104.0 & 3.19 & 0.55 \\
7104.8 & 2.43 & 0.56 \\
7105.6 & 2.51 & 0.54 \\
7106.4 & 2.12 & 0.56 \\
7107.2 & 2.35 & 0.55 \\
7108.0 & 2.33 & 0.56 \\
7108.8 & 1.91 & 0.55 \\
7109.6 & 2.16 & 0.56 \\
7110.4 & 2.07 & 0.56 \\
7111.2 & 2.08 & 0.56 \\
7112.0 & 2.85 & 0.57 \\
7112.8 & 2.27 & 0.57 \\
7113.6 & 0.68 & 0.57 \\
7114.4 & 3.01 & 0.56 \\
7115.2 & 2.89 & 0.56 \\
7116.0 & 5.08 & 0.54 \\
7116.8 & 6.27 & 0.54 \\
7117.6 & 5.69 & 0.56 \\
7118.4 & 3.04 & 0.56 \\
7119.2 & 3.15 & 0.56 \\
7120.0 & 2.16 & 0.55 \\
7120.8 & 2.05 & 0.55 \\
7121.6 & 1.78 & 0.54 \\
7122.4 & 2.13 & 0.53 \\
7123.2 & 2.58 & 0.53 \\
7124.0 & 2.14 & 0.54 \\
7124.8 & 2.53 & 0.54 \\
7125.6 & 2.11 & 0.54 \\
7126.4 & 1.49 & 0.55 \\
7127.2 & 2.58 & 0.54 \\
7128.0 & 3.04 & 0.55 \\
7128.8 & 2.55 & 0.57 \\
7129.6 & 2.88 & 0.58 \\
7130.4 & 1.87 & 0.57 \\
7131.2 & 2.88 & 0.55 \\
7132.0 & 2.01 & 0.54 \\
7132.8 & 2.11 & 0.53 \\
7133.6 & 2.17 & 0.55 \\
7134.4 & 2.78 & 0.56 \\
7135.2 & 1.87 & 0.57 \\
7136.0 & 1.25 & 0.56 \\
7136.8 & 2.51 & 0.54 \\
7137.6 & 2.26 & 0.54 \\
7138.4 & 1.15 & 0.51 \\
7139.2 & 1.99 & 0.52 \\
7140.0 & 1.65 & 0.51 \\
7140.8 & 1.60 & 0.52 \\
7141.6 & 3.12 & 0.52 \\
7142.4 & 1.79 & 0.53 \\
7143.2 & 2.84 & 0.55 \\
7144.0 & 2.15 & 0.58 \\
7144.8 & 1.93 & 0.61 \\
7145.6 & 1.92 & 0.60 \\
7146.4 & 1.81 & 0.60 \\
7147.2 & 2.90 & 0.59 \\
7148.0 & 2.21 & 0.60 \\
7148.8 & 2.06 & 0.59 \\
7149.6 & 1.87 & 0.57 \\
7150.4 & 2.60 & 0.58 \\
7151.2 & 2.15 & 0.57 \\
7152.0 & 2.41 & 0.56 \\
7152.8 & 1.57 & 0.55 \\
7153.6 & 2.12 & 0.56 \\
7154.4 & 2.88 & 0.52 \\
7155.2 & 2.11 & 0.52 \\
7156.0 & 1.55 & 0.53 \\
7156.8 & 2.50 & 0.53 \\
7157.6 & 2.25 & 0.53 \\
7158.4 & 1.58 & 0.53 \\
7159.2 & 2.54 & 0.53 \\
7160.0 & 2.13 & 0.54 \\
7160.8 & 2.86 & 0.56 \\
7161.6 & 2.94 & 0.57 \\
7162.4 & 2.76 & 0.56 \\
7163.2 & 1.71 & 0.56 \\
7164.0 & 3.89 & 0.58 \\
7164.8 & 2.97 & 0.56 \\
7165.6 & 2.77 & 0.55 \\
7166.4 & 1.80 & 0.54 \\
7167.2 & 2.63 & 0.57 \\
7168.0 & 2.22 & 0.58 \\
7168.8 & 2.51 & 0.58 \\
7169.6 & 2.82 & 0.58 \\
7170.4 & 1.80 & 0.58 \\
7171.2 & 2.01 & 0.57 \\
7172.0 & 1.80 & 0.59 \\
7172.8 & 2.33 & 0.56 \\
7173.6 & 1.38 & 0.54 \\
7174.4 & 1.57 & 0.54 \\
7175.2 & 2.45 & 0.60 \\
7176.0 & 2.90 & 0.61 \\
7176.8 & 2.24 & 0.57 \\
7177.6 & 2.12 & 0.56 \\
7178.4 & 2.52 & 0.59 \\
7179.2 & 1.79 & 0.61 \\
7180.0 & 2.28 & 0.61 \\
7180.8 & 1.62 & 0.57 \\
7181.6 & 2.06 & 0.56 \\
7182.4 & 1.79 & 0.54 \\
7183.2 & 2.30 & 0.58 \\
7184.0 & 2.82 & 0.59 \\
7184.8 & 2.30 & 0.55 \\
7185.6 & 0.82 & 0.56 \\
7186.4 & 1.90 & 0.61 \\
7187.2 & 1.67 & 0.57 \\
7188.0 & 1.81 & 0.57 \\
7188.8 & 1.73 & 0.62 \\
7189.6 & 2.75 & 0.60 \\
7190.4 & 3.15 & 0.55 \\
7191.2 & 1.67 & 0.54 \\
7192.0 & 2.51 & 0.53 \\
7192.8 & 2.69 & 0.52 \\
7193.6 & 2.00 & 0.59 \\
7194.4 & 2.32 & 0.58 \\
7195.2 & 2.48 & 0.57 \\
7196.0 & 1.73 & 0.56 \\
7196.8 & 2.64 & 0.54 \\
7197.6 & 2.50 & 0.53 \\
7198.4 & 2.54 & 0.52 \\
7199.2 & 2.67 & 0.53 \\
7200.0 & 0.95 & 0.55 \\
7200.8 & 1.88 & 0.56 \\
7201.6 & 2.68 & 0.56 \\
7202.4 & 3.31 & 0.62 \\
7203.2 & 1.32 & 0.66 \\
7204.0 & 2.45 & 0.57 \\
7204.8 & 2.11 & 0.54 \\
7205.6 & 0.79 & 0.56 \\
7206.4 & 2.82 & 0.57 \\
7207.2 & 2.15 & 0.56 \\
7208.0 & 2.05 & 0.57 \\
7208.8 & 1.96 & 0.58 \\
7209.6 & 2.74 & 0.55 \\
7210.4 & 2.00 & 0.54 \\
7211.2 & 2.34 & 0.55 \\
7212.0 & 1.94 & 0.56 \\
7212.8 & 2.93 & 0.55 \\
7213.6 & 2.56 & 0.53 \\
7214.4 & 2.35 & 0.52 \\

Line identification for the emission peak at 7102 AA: [S II]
